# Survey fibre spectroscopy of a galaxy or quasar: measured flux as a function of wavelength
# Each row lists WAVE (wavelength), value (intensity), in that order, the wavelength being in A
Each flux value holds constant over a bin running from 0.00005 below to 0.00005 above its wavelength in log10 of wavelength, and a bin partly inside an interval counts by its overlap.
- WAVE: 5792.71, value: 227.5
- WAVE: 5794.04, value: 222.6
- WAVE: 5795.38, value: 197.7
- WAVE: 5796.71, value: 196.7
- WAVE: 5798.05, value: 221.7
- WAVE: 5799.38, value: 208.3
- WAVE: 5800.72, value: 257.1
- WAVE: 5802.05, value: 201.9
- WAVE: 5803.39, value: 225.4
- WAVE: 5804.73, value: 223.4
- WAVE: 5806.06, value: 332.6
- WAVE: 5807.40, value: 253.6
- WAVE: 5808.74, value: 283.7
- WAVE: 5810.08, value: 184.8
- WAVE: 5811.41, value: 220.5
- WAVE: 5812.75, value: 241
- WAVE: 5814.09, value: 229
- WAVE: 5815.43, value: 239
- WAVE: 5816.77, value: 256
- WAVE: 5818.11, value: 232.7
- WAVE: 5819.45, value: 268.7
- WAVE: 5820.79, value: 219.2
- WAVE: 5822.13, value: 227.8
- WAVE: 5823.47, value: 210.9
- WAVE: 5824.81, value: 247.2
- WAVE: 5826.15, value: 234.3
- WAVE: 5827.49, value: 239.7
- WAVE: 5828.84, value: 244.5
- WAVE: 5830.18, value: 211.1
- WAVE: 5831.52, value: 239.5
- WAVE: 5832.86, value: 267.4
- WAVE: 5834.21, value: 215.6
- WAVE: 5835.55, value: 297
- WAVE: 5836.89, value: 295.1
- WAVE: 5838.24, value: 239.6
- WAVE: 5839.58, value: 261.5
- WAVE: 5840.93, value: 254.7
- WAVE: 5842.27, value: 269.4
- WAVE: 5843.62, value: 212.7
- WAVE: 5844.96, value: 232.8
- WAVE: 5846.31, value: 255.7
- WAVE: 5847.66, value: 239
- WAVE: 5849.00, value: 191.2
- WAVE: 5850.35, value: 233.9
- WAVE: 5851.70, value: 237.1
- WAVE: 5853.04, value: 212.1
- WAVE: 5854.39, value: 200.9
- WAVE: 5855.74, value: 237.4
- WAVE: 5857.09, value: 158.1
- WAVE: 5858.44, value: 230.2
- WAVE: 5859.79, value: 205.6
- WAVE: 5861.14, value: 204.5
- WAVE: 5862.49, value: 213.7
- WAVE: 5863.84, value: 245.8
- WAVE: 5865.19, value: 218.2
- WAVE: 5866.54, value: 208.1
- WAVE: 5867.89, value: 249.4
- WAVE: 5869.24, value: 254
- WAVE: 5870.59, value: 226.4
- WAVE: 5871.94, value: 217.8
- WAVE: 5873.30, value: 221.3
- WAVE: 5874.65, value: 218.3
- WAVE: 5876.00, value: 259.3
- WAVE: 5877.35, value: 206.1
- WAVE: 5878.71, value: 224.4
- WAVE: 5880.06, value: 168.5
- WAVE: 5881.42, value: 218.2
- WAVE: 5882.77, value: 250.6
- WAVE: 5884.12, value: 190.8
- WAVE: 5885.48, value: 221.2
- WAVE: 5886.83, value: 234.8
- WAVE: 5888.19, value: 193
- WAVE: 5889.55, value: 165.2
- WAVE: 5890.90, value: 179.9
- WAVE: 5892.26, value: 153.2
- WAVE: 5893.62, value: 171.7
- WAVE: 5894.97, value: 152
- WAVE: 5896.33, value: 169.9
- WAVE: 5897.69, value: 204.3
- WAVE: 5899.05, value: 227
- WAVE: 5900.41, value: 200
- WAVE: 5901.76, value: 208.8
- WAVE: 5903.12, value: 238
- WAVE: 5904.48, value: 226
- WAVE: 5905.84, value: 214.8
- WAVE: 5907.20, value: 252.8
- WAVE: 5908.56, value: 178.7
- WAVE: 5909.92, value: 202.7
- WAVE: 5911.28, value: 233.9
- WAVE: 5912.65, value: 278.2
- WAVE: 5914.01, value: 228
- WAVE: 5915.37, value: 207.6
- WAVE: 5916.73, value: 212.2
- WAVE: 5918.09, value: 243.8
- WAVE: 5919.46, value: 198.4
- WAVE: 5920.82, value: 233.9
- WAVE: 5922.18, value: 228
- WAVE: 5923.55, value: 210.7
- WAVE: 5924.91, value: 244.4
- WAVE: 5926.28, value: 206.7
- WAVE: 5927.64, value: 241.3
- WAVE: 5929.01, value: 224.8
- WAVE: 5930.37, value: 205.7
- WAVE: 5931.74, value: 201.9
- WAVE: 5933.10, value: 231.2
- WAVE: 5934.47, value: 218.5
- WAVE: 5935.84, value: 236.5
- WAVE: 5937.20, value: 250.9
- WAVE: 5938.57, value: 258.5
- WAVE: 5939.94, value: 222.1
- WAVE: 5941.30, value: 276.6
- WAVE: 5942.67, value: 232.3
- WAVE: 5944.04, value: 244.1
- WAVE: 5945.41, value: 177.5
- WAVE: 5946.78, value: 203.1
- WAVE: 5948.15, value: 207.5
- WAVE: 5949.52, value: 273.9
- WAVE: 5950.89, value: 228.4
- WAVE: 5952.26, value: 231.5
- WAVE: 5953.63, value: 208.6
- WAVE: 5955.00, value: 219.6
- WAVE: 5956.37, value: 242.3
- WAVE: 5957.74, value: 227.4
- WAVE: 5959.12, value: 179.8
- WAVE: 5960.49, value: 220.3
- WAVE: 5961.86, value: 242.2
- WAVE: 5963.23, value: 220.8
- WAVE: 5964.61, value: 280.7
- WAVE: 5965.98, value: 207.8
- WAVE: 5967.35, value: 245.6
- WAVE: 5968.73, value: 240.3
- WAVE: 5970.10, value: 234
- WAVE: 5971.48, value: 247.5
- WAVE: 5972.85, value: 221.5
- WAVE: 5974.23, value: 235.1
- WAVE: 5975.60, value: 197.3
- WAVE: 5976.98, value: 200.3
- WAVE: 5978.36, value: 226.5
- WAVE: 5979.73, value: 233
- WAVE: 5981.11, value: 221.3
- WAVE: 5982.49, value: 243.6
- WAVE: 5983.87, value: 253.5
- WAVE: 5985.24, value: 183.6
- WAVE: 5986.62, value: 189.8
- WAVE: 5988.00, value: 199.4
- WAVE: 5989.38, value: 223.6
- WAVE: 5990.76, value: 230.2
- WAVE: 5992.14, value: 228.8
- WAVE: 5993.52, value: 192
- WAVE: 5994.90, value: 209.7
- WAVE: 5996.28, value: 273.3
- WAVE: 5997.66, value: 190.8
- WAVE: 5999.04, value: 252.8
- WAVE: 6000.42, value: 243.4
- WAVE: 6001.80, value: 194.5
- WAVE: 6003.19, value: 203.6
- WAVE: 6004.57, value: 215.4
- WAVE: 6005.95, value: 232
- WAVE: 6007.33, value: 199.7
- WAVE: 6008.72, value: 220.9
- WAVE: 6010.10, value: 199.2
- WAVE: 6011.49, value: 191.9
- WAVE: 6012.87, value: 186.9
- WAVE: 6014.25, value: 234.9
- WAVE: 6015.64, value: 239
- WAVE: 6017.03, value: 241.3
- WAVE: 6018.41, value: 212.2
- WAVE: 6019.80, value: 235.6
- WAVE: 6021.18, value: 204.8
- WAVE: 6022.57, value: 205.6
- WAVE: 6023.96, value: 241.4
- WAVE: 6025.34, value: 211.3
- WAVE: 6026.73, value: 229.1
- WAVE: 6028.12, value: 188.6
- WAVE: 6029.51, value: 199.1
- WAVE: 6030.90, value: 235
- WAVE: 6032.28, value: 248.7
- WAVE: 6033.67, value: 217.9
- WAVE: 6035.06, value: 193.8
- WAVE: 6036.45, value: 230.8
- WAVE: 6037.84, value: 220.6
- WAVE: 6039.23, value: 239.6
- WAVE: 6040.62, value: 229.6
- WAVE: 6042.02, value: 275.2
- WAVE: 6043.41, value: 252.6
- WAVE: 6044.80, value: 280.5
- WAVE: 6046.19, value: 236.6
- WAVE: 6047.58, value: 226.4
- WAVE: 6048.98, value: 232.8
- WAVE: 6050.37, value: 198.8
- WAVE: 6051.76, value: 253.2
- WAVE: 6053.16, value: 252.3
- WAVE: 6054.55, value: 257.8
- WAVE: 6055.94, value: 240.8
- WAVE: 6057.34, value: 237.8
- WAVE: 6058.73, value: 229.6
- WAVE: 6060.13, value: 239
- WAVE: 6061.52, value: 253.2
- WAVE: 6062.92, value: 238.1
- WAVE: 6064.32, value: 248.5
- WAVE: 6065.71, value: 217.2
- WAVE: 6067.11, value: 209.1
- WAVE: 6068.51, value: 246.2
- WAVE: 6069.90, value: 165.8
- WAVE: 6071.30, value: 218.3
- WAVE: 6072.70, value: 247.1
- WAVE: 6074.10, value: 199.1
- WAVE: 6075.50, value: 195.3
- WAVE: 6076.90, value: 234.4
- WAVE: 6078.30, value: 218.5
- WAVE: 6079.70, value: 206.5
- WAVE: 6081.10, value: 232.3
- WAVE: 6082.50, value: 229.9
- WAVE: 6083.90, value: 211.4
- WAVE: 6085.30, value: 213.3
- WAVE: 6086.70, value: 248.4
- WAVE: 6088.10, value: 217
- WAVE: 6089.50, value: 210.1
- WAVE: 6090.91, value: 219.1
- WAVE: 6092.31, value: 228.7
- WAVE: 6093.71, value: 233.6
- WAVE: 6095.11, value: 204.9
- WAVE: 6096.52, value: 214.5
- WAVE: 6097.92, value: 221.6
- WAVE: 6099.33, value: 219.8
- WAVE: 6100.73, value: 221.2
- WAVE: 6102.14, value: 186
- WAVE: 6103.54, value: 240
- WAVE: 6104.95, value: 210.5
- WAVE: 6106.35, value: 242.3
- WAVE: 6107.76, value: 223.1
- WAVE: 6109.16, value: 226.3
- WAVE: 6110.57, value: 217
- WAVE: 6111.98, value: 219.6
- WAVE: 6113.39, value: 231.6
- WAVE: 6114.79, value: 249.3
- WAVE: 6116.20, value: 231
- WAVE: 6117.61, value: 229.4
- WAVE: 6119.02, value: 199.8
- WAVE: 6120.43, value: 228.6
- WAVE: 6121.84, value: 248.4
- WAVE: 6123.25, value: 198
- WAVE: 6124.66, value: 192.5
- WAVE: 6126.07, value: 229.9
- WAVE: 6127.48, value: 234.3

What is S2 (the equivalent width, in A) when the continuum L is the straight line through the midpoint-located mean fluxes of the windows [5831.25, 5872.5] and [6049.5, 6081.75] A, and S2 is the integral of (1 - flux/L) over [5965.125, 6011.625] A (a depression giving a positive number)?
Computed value 1.8 A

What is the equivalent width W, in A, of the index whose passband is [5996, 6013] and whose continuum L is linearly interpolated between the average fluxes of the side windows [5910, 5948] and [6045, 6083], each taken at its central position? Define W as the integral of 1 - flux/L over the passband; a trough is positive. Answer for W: 1.0 A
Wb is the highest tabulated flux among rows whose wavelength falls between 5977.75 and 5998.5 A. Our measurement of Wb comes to 273.3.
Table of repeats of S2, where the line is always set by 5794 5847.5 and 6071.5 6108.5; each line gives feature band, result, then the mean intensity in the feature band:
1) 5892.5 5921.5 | 2.58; 213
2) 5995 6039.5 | 1.19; 220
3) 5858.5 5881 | 1.38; 222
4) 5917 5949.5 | 0.65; 227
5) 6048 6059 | -0.74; 238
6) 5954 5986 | 0.28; 227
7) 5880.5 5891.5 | 1.35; 206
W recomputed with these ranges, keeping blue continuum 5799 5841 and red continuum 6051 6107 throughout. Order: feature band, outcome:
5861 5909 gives 5.5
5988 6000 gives 0.4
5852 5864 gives 1.4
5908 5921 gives 0.8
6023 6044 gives 0.1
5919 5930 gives 0.6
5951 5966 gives 0.4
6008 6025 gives 0.9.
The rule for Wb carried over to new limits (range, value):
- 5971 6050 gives 280.5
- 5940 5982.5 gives 280.7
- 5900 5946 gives 278.2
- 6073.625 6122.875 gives 249.3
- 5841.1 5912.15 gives 269.4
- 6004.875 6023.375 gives 241.3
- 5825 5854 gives 297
